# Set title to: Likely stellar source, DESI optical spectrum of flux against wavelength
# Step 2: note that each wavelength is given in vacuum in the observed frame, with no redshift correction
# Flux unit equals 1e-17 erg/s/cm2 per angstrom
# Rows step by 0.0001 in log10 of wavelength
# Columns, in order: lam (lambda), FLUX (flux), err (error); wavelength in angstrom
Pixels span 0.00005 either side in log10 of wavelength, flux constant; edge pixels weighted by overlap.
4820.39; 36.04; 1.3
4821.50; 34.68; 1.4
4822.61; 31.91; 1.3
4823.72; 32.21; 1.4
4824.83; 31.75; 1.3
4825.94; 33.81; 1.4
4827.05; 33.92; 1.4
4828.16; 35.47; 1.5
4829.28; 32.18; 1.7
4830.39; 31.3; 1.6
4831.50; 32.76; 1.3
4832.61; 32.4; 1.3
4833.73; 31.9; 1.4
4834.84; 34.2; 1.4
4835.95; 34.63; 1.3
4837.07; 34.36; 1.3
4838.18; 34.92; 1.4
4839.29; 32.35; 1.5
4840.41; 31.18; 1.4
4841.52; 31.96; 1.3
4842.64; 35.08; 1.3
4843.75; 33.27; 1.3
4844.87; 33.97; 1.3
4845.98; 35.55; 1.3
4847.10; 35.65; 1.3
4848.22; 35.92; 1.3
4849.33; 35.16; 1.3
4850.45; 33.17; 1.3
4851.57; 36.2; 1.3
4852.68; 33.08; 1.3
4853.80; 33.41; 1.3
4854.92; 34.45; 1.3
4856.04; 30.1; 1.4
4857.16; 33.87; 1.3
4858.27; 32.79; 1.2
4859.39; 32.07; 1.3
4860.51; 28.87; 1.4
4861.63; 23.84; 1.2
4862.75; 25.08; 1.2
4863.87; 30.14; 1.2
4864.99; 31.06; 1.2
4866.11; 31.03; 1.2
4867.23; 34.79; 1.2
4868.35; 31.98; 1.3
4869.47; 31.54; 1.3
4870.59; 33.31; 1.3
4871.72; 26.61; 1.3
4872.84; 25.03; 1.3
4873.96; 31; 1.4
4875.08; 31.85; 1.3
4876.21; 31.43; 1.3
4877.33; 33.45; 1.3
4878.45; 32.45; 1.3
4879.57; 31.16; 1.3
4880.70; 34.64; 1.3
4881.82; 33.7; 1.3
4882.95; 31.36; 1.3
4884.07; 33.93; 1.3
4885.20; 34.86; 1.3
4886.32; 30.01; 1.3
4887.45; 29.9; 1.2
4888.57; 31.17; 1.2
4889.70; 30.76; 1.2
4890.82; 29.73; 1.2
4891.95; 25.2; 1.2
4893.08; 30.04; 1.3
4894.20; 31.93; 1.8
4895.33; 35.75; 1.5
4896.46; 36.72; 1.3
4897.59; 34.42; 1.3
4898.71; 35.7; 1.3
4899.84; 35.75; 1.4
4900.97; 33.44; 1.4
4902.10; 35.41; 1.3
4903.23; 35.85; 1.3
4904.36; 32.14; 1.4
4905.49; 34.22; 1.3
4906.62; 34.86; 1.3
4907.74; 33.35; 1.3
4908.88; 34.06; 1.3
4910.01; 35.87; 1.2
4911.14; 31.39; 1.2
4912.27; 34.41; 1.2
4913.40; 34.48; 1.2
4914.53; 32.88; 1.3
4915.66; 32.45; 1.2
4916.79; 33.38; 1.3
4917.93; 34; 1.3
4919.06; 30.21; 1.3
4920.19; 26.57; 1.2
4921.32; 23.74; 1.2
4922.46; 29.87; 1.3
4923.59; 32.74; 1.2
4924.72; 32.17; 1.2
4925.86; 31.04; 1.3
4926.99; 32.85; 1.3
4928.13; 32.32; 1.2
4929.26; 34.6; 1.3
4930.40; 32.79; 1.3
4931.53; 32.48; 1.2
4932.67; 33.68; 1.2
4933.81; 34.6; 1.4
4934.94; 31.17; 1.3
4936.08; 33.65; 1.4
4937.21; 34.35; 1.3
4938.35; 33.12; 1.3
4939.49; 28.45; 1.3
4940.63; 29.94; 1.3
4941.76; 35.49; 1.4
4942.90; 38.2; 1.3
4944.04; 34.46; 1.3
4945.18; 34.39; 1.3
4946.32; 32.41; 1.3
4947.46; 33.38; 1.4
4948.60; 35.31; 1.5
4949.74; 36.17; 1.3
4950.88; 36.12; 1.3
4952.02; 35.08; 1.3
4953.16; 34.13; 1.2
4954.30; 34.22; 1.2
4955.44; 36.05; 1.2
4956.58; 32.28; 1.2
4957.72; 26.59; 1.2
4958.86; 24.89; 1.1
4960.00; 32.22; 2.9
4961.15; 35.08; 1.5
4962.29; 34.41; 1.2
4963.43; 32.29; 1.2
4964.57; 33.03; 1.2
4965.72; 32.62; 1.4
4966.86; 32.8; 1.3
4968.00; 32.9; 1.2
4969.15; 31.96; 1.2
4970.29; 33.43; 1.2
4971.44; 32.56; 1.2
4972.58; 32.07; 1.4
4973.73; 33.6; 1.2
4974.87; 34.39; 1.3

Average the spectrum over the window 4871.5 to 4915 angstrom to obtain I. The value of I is 32.6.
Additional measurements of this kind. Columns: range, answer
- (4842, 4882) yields 32.1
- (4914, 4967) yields 32.7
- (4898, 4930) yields 32.9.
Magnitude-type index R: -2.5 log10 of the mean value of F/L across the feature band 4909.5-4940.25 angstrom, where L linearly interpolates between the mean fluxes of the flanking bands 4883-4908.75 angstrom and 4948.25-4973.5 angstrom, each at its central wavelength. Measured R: 0.03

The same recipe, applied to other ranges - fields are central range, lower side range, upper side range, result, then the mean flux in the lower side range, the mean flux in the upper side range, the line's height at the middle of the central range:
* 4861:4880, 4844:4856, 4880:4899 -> 0.10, 34.4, 32.3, 33.3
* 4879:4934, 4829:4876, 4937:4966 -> 0.01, 32.2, 33.2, 32.8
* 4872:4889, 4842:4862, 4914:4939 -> 0.04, 33.2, 32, 32.8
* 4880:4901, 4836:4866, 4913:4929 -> -0.02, 32.6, 31.4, 31.9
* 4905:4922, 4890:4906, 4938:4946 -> 0.03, 33.3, 33.4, 33.3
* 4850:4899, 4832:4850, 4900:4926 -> 0.06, 33.9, 32.6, 33.3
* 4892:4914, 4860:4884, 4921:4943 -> -0.08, 30.8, 32.3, 31.6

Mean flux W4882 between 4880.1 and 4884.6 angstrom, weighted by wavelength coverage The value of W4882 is 33.4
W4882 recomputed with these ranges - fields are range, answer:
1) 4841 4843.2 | 33.5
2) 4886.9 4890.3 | 30.7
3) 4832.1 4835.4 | 32.8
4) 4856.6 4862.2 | 30.3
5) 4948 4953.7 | 35.4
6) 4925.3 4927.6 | 31.9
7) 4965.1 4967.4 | 32.7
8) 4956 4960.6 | 29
